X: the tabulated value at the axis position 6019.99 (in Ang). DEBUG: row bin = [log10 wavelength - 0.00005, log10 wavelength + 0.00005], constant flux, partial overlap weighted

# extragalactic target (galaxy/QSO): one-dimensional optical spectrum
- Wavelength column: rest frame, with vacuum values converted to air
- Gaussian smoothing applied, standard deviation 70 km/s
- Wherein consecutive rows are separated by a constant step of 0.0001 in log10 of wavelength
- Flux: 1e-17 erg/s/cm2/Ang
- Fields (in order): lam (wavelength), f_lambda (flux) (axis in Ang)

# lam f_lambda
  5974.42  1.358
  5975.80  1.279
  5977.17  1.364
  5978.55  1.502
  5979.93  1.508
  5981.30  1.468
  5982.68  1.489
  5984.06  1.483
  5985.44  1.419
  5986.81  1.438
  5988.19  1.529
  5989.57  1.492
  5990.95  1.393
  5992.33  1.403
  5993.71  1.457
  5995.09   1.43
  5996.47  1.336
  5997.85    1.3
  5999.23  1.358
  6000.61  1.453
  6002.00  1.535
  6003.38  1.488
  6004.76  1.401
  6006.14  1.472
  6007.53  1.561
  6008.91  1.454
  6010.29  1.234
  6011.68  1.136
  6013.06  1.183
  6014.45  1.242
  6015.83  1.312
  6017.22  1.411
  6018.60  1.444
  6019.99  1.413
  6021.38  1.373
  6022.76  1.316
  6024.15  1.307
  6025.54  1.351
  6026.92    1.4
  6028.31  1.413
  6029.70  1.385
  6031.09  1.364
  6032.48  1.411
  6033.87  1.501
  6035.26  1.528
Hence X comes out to 1.413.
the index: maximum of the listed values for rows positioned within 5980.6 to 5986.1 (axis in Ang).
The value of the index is 1.489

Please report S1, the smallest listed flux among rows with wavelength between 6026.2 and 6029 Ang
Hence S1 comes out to 1.4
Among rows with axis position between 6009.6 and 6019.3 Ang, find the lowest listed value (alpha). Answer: 1.136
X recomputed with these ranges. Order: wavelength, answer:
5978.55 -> 1.502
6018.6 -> 1.444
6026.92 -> 1.4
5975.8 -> 1.279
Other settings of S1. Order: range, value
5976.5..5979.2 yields 1.364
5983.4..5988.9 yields 1.419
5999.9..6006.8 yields 1.401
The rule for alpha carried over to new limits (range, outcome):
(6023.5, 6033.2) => 1.307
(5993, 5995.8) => 1.43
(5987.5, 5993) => 1.393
